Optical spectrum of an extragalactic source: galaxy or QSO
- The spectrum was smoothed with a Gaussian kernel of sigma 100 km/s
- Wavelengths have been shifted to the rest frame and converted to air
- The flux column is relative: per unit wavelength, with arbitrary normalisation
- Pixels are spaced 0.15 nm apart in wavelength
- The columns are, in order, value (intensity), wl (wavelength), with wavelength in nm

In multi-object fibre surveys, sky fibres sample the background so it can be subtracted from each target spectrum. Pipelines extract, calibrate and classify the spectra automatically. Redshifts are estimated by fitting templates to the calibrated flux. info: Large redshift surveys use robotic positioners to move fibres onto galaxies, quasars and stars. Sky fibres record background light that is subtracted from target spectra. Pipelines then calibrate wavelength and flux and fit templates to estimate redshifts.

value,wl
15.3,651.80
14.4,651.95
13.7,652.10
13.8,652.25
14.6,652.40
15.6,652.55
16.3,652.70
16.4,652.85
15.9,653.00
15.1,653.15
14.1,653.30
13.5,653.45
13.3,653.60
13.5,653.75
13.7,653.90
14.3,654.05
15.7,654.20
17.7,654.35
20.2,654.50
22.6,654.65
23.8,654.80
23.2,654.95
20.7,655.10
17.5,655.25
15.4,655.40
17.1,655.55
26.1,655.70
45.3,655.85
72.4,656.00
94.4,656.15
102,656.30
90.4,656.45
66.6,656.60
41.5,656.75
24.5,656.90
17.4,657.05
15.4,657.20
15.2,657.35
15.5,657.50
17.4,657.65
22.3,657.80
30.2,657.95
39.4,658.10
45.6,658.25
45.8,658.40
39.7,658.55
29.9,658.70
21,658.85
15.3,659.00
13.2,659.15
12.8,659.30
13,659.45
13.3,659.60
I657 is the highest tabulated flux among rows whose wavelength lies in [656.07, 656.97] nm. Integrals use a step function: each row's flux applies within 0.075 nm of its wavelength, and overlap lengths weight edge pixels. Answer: 102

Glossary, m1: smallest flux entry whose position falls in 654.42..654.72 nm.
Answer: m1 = 20.2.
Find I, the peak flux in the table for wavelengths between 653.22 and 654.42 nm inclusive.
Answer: 17.7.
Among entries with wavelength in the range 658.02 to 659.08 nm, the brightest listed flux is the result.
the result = 45.8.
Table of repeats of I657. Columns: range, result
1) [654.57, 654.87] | 23.8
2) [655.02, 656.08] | 72.4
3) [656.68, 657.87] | 41.5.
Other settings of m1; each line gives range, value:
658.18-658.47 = 45.6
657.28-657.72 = 15.2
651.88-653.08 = 13.7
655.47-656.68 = 17.1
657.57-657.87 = 17.4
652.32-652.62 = 14.6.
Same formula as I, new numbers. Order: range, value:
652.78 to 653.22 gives 16.4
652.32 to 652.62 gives 15.6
